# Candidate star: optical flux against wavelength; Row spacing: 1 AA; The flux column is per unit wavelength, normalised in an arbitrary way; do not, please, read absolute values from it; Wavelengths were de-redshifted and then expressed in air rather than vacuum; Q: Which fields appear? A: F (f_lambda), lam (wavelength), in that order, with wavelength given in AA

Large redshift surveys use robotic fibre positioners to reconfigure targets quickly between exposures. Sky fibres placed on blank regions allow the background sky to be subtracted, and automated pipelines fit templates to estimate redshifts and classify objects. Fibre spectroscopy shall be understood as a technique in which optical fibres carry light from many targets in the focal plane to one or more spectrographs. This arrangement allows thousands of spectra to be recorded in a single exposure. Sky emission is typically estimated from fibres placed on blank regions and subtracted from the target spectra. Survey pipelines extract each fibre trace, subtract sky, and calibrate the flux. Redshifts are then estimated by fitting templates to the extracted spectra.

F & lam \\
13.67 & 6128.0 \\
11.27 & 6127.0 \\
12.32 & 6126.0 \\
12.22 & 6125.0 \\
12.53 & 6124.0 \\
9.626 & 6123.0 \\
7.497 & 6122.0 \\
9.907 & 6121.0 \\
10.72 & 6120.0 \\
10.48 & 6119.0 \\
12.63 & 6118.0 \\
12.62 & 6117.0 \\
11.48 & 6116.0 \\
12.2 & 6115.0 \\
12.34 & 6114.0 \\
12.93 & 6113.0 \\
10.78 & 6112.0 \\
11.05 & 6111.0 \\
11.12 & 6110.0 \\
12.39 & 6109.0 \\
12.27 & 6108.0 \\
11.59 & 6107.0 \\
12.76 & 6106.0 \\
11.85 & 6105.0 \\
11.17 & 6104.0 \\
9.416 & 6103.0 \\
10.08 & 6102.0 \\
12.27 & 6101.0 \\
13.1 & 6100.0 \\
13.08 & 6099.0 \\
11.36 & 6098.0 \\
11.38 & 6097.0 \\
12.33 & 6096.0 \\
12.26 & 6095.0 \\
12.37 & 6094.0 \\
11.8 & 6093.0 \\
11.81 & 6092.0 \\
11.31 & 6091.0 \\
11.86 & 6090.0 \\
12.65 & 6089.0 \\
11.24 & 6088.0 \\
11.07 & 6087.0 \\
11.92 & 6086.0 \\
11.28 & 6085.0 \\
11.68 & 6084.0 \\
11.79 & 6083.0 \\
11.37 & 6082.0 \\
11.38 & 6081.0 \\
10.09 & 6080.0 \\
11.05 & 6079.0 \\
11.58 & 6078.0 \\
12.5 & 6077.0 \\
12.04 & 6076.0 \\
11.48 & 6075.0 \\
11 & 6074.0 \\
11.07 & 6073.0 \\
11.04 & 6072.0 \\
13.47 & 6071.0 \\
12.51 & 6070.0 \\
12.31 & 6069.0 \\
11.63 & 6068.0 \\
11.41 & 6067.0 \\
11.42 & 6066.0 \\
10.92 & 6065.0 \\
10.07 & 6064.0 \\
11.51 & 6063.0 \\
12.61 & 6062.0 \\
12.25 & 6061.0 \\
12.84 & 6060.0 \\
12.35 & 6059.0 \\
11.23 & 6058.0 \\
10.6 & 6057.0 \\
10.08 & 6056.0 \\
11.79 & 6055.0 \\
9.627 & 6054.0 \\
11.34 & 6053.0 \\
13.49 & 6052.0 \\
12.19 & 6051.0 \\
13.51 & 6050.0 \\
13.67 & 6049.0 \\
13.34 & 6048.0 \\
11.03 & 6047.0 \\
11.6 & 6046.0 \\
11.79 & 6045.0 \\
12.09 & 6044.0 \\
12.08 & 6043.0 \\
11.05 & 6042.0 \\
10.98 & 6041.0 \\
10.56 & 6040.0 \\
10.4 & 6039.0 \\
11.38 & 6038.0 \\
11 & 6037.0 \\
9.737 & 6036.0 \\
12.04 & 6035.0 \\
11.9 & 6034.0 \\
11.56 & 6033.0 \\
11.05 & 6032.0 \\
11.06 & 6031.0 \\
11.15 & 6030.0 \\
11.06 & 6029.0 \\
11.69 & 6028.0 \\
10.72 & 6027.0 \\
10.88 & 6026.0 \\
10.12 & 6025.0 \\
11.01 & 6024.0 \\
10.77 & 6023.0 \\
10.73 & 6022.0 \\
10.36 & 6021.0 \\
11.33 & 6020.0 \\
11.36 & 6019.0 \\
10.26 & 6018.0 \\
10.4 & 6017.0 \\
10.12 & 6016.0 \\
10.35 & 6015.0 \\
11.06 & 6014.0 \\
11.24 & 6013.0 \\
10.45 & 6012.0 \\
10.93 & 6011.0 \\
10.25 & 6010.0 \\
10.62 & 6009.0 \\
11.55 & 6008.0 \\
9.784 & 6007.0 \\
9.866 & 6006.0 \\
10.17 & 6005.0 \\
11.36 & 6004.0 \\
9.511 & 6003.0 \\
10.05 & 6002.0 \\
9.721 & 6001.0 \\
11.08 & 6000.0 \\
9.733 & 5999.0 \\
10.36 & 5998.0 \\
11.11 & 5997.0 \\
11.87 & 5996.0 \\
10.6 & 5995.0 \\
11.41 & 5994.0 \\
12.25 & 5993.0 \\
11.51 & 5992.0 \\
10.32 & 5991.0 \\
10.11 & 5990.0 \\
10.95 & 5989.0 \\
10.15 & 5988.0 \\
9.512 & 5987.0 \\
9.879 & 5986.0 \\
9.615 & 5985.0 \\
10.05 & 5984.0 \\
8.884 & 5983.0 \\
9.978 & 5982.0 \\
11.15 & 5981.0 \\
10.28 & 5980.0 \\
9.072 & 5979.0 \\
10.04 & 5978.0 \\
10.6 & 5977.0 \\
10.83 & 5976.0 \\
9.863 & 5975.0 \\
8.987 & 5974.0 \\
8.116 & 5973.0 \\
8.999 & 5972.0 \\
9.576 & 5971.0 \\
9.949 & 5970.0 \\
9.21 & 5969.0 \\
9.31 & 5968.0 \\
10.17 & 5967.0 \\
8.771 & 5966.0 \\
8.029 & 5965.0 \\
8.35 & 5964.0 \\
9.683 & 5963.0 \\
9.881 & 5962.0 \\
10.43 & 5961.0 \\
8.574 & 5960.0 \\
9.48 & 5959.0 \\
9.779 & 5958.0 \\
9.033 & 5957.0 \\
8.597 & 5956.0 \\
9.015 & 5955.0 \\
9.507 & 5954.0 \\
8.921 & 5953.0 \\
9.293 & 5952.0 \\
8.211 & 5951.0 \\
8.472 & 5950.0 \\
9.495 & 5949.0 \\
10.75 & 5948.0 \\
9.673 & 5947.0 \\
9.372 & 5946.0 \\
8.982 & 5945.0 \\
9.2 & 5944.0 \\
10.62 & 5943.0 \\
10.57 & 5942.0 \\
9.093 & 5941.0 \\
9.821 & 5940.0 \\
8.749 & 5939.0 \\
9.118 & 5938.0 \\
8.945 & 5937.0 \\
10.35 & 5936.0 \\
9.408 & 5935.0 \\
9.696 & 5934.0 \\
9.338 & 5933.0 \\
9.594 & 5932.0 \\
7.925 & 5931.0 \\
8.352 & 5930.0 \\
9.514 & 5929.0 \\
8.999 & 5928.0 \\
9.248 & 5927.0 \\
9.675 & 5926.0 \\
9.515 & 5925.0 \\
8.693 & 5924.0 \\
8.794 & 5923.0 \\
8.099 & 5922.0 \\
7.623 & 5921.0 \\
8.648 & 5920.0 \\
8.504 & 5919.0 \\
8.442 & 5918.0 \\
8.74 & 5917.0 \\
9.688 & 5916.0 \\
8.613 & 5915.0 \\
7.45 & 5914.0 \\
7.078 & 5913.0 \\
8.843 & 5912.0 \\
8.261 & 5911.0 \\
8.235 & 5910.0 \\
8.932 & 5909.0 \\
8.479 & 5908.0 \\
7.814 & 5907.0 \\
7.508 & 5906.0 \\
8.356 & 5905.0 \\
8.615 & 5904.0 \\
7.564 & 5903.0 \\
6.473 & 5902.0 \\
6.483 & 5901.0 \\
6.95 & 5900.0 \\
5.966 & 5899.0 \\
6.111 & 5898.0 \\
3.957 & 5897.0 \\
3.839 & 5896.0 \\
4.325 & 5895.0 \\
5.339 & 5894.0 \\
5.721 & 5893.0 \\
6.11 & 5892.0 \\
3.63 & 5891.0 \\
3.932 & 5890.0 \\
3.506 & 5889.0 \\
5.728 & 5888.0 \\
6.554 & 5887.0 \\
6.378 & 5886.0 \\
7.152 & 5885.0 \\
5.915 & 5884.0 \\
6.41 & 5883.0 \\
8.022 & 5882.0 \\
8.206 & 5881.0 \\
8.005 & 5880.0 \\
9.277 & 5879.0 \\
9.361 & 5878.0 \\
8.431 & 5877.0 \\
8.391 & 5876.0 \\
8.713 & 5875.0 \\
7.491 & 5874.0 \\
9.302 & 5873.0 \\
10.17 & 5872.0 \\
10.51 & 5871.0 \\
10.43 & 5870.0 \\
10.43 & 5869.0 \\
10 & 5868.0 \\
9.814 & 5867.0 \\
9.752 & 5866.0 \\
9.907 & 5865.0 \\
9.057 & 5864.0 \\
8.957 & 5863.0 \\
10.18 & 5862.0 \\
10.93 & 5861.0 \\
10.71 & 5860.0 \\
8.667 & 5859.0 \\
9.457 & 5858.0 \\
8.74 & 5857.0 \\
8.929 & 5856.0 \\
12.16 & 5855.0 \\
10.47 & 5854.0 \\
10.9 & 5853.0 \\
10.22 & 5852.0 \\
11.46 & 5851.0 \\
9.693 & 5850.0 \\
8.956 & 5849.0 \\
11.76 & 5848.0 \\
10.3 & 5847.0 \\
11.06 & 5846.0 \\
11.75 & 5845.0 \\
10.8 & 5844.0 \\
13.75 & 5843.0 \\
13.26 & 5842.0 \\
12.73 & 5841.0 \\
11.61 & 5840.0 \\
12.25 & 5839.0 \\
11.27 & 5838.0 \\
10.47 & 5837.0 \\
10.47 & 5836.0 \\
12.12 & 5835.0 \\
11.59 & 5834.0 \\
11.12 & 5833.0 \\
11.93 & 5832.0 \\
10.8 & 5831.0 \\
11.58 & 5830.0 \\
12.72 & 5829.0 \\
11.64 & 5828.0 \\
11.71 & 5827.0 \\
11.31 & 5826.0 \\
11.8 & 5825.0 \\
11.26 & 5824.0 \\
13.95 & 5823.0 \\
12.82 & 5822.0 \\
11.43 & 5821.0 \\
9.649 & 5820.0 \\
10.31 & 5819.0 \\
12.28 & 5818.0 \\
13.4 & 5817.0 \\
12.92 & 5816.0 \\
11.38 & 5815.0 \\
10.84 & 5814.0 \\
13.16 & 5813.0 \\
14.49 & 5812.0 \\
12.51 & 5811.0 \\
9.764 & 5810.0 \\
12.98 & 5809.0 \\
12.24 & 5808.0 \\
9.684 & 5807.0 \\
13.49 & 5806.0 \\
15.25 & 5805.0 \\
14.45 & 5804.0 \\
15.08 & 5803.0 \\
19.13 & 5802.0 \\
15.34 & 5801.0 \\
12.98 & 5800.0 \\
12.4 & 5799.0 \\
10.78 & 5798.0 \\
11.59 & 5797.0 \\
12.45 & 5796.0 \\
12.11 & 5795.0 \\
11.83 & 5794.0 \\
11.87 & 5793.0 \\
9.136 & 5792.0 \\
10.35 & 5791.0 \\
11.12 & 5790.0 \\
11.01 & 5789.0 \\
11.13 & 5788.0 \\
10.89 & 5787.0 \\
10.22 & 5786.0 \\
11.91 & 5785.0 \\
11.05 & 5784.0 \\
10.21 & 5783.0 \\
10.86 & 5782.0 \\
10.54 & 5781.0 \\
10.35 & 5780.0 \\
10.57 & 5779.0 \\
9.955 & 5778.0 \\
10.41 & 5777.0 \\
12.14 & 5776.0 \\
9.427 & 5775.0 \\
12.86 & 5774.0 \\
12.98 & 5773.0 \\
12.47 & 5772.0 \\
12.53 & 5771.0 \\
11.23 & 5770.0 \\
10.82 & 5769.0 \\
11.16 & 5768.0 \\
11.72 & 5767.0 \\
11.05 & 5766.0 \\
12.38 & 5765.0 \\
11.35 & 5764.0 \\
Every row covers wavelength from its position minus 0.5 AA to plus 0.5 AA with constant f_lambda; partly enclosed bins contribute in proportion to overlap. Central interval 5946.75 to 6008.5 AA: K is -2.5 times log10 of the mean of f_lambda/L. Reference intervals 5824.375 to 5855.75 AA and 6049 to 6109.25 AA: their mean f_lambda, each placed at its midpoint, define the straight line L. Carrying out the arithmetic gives 0.17 mag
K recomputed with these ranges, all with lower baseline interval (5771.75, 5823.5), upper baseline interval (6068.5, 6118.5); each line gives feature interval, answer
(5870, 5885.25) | 0.37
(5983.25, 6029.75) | 0.12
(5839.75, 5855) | 0.06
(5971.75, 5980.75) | 0.22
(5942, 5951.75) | 0.24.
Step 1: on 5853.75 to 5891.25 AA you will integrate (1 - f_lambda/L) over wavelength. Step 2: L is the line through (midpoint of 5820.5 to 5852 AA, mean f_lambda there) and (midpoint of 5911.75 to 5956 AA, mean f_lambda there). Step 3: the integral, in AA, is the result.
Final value 7.5 AA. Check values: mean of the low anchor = 11.6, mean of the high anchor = 9.06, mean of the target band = 8.54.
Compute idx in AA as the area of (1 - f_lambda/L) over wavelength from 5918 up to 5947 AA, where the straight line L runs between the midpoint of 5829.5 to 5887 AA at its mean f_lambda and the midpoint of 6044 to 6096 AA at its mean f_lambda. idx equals 4.0 AA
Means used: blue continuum 10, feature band 9.16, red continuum 11.7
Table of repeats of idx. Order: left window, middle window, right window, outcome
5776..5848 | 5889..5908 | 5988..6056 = 9.04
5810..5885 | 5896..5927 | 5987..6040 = 8.09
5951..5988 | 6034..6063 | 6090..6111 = -2.15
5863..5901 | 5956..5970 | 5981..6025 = 0.30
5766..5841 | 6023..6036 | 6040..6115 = 0.69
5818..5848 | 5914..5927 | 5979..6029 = 2.77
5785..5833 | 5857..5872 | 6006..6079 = 2.59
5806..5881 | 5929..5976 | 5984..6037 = 6.35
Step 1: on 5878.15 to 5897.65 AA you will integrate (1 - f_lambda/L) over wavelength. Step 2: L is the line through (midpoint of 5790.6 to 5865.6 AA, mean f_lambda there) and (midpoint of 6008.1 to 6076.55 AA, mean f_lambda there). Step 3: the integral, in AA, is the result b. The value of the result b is 9.4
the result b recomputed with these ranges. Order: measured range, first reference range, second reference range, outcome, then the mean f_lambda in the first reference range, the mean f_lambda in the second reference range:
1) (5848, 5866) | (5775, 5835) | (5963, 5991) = 1.9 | 11.9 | 9.66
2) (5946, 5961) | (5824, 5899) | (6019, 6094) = 1.6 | 9.32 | 11.5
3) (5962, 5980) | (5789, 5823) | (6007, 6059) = 3.3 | 12.4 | 11.2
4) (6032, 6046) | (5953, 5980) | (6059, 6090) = -0.5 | 9.39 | 11.7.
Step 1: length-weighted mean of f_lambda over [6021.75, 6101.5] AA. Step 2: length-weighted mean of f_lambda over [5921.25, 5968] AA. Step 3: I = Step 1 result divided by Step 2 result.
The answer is 1.3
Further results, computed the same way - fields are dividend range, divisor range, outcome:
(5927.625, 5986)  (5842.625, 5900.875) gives 1.11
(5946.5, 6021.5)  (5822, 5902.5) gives 1.08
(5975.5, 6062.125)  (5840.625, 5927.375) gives 1.28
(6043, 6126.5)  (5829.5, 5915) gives 1.32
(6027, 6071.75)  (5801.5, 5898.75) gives 1.15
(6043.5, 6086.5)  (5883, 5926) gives 1.65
